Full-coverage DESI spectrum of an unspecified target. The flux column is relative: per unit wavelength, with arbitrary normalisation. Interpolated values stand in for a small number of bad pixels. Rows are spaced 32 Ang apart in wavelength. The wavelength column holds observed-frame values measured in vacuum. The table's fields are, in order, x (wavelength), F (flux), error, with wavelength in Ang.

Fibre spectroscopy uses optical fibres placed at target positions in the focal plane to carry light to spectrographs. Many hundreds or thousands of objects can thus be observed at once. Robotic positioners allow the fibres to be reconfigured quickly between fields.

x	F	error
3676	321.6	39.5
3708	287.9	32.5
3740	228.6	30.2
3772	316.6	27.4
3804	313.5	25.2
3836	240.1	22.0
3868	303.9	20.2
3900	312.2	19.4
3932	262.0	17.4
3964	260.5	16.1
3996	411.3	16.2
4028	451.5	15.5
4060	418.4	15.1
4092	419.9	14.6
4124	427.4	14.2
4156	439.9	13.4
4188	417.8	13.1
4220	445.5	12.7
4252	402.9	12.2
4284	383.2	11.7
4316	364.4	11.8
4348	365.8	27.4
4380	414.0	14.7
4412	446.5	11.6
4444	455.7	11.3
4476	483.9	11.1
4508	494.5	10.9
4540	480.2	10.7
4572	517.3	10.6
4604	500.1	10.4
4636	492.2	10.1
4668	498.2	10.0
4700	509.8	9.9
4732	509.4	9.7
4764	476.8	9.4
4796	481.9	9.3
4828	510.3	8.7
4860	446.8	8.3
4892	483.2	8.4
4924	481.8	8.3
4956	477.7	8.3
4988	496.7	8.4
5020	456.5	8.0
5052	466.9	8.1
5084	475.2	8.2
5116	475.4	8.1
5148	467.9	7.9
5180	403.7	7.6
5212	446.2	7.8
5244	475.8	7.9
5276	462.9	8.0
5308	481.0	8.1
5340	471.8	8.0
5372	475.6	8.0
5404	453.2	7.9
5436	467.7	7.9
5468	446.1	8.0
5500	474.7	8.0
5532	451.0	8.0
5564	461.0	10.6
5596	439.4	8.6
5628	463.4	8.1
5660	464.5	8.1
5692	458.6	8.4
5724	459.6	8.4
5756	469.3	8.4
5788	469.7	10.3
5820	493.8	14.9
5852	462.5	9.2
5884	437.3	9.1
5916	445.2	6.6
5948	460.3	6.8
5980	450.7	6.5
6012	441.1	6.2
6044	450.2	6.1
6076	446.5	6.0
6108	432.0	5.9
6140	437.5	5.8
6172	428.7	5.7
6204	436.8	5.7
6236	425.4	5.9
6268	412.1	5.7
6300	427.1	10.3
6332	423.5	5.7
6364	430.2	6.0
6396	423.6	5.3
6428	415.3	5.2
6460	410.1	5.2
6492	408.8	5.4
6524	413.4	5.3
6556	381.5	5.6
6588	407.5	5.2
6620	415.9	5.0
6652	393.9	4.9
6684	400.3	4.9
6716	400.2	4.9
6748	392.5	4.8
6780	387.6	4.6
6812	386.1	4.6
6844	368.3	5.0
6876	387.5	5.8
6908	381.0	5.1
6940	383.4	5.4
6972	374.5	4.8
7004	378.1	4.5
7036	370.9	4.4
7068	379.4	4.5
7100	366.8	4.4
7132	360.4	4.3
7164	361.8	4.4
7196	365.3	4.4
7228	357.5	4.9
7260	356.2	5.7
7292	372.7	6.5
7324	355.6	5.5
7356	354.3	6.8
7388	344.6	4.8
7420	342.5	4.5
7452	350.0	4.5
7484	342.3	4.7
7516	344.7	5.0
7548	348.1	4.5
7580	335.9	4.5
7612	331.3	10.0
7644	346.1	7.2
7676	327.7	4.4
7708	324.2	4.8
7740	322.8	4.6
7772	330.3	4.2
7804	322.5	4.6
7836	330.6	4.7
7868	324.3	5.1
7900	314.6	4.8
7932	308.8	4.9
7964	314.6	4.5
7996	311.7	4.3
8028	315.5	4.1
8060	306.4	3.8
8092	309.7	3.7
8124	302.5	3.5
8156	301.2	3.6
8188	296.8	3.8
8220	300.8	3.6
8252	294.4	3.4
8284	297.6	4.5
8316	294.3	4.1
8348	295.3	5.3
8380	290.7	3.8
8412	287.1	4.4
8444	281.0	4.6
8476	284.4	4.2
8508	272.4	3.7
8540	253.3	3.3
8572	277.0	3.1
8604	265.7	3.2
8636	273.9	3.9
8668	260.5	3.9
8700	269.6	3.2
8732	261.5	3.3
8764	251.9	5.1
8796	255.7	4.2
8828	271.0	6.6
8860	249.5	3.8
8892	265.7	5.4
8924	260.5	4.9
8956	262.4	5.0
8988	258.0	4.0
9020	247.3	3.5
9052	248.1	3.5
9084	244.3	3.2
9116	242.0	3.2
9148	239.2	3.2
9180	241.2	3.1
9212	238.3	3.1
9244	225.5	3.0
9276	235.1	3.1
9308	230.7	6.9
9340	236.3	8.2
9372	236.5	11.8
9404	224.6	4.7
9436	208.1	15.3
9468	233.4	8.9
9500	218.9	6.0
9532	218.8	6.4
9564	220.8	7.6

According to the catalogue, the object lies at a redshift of 0.00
